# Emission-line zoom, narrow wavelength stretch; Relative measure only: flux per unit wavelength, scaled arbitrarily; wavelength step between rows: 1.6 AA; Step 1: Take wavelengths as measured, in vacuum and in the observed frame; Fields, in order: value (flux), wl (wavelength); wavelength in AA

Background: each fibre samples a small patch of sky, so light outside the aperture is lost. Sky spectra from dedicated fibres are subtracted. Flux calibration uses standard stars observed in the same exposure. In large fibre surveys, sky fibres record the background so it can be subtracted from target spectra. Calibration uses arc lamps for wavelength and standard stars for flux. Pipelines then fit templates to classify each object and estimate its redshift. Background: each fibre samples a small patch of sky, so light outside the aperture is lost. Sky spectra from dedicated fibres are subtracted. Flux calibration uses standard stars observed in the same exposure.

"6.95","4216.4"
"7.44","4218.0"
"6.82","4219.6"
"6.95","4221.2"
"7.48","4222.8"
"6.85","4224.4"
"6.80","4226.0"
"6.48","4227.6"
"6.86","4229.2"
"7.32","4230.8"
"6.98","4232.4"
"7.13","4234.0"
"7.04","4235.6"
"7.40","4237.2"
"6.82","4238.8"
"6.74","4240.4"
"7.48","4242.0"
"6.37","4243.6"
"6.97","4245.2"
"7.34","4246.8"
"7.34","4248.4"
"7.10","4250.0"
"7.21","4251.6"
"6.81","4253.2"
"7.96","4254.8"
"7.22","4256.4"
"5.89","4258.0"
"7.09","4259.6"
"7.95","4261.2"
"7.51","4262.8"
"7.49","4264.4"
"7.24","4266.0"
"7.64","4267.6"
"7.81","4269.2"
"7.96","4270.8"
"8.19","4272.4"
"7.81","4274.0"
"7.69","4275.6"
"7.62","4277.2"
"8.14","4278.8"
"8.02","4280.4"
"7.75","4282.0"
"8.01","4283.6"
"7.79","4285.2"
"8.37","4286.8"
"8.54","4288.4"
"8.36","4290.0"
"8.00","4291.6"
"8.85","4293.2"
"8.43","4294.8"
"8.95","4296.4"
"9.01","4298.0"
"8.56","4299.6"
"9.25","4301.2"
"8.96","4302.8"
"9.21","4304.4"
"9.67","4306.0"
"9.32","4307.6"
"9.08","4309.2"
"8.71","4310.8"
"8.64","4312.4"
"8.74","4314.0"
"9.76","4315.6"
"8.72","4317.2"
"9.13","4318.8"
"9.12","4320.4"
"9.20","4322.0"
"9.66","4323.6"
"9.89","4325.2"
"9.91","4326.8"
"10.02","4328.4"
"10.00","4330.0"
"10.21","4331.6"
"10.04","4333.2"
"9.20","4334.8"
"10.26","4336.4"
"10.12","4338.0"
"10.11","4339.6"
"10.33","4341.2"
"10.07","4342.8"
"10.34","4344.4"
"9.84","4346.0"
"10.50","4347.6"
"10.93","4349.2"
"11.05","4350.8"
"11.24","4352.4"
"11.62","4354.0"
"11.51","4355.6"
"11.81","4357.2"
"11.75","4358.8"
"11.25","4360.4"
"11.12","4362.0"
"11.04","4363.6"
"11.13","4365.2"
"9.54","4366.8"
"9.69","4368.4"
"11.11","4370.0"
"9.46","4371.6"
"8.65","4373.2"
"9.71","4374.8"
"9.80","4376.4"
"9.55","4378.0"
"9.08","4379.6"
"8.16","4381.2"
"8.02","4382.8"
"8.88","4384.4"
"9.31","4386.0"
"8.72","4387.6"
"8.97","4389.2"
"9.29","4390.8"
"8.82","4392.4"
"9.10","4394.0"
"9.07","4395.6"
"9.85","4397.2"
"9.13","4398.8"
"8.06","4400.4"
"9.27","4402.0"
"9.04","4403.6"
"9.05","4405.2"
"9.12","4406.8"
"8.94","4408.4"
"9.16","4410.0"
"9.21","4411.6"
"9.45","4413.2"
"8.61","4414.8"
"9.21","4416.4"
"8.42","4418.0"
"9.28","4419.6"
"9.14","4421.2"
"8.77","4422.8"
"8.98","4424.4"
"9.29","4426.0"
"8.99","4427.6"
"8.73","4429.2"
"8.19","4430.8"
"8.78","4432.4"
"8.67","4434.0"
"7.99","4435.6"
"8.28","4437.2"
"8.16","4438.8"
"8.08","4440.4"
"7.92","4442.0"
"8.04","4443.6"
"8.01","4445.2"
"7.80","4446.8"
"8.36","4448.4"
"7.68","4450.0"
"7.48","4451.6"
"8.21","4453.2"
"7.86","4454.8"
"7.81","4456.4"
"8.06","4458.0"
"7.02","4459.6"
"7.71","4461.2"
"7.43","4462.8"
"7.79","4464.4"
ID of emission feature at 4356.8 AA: C IV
